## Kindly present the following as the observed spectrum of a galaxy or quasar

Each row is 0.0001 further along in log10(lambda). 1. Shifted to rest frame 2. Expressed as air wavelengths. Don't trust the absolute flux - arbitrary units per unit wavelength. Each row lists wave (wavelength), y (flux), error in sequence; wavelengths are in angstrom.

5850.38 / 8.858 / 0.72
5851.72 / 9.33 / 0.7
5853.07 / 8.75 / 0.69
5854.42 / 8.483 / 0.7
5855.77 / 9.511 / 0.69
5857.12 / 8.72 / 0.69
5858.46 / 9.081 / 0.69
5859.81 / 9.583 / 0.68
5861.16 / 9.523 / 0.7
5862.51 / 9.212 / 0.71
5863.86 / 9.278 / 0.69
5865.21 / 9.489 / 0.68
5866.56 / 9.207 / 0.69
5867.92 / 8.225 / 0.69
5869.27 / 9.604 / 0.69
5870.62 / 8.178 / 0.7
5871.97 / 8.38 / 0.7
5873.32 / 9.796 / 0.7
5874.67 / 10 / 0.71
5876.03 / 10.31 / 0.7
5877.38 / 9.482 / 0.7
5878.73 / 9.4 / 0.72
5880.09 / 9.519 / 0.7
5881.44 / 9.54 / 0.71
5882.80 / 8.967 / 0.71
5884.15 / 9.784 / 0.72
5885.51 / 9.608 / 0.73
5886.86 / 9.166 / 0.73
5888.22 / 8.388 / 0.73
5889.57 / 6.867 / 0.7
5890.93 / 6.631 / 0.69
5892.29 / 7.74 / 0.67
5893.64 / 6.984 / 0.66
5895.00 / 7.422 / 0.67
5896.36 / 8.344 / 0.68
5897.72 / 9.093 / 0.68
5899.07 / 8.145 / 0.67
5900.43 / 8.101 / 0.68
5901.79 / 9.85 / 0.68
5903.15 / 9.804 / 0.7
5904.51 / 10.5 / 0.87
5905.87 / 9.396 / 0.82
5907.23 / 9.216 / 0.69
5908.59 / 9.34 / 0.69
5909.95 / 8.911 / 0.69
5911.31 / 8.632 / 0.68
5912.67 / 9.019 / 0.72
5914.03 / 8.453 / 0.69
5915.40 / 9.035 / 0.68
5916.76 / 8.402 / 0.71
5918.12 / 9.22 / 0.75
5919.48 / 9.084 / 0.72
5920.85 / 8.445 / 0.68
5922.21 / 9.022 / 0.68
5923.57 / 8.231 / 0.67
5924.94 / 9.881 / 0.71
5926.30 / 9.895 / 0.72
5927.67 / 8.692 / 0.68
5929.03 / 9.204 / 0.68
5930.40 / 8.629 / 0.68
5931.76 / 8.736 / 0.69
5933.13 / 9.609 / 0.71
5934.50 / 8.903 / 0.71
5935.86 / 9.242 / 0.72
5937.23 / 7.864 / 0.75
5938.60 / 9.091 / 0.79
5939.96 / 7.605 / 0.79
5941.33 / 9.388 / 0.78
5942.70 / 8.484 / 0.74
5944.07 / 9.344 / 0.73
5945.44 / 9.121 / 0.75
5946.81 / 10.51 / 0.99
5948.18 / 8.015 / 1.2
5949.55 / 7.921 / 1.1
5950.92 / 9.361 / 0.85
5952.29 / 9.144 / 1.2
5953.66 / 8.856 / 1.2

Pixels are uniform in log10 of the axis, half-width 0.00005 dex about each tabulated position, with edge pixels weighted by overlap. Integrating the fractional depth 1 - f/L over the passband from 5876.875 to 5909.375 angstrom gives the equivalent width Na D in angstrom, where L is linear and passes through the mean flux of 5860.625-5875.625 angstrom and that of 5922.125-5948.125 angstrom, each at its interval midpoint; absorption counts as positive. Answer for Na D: 1.1 angstrom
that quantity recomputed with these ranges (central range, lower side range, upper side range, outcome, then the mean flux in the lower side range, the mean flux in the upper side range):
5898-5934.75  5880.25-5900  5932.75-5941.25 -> -2.1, 8.36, 8.74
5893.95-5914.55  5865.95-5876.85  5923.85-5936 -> 0.6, 9.21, 9.16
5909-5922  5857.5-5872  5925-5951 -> 0.2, 9.09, 8.94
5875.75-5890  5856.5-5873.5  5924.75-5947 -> -0.2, 9.08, 9.02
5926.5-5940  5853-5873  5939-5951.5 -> 0.1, 9.04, 8.86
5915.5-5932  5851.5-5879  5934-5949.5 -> -0.1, 9.21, 8.83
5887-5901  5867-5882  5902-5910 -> 2.5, 9.31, 9.59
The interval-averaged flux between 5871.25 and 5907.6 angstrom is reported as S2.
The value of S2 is 8.9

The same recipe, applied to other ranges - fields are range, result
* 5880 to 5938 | 8.82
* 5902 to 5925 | 9.09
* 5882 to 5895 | 8.2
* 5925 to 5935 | 9.15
